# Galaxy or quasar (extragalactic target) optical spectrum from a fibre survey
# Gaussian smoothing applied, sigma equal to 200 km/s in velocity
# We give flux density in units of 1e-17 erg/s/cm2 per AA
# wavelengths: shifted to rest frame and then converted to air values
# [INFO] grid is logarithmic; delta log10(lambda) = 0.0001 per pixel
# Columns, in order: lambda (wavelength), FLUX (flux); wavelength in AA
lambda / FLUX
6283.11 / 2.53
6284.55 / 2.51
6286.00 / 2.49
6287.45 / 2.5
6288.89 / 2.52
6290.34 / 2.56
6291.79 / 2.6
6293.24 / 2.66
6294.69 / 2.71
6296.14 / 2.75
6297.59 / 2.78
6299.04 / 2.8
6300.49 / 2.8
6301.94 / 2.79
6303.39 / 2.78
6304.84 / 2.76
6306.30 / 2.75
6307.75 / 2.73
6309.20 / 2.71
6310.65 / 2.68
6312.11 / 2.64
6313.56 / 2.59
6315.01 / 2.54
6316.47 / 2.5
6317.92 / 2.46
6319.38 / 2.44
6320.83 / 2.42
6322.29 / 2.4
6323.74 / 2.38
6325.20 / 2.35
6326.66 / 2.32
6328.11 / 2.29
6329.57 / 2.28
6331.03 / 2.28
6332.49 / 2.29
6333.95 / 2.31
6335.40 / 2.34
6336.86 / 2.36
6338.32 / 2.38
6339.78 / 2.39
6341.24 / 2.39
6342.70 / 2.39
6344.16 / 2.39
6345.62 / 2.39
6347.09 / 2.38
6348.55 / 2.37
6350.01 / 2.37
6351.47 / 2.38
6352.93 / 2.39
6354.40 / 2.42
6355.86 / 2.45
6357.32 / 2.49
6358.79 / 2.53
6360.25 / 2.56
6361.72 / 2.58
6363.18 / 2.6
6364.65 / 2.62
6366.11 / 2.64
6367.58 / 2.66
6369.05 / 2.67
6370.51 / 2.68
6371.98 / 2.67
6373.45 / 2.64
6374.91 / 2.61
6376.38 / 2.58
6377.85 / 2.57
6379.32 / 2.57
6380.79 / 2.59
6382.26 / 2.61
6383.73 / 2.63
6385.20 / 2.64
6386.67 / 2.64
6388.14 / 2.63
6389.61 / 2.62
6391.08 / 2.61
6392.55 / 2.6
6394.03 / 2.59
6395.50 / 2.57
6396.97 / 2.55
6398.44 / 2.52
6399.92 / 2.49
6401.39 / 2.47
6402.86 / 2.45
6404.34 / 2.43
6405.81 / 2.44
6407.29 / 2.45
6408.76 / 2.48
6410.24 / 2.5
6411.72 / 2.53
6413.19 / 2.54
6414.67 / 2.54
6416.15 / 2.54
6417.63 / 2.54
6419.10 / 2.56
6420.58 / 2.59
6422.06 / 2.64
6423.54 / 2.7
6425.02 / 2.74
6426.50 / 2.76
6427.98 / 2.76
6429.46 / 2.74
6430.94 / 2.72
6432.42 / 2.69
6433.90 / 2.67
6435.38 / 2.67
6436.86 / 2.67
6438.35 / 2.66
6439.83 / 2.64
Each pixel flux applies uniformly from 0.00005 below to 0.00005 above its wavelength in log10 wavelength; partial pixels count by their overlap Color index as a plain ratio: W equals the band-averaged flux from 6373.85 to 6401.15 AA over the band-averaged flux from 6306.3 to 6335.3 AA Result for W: 1.05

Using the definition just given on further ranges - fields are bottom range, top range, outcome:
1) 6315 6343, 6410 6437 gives 1.11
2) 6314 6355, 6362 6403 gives 1.09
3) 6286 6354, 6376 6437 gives 1.03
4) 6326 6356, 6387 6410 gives 1.07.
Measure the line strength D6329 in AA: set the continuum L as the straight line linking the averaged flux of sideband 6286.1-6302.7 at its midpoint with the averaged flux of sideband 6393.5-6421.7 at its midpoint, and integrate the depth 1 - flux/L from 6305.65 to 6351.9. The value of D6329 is 3.4 AA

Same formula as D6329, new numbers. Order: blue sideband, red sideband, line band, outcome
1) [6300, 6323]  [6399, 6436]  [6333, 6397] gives 2.0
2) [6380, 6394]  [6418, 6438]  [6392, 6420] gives 1.4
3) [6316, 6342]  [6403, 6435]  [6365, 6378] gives -0.9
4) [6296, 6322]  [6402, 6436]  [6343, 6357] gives 1.3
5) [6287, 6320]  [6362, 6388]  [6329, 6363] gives 3.1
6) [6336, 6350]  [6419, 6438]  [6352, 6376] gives -1.1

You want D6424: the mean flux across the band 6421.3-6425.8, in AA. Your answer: 2.69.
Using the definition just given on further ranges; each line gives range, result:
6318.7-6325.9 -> 2.4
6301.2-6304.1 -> 2.79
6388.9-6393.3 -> 2.61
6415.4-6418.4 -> 2.54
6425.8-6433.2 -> 2.73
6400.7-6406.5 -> 2.45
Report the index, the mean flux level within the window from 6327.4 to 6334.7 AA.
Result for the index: 2.29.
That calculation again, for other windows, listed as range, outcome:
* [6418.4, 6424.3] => 2.62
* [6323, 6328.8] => 2.34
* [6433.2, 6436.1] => 2.67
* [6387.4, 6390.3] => 2.63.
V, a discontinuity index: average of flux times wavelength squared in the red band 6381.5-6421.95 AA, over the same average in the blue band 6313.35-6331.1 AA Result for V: 1.1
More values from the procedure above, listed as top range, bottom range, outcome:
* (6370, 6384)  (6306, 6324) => 1.04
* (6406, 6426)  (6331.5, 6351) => 1.11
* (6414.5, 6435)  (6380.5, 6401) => 1.04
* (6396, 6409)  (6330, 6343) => 1.08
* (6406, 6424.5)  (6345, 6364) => 1.06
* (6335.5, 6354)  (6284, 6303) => 0.91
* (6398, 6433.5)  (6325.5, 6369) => 1.09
